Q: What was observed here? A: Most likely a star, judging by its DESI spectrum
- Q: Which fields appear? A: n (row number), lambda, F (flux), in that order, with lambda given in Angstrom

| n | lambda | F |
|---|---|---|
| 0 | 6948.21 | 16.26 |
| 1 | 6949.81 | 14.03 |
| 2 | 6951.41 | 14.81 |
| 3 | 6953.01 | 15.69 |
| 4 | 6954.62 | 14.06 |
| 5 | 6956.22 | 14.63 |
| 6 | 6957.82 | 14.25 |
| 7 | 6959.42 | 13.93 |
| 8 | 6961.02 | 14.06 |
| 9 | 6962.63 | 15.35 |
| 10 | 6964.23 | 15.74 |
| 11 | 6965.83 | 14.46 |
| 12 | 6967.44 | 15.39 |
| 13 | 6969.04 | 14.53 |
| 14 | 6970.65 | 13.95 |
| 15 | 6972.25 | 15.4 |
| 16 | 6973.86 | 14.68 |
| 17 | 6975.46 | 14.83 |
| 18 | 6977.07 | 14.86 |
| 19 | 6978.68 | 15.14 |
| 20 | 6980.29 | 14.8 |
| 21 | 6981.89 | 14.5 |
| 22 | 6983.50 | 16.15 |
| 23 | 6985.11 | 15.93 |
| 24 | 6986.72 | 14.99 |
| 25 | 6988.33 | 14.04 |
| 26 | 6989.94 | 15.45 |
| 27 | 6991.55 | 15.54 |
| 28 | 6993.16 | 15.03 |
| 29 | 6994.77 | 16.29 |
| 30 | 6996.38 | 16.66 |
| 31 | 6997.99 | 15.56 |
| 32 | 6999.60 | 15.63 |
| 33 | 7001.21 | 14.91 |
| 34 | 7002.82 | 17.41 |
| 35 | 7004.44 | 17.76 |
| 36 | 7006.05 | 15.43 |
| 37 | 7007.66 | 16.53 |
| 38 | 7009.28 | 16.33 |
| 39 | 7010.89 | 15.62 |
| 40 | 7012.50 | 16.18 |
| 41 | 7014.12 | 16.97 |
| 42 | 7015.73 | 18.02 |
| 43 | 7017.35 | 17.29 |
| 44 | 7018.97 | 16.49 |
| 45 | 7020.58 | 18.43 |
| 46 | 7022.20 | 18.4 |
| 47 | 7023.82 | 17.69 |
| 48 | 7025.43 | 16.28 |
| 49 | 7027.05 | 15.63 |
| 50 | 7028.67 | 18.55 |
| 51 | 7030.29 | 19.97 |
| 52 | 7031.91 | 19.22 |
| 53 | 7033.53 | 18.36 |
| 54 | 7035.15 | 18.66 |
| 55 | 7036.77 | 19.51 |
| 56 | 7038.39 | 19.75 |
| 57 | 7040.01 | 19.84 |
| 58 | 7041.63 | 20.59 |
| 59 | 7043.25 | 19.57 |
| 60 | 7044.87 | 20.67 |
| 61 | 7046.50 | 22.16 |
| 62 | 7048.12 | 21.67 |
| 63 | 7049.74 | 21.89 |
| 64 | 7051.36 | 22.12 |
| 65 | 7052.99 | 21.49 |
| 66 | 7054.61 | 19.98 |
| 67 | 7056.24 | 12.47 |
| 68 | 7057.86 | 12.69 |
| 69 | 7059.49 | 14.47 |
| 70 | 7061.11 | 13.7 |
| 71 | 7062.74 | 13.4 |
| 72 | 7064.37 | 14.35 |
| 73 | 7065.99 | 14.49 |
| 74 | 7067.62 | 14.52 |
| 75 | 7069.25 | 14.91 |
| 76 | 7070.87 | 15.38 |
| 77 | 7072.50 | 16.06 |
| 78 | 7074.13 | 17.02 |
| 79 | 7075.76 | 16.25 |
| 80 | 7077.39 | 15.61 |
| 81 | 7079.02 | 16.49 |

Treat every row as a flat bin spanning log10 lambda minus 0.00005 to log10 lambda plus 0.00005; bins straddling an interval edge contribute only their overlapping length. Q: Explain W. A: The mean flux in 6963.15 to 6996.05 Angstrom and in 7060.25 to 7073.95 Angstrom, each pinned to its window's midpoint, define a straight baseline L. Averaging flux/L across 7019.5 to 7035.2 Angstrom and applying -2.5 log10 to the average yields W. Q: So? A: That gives -0.21 mag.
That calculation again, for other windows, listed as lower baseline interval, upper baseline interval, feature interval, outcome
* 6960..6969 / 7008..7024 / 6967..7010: 0.03 mag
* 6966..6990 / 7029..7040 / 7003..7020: 0.05 mag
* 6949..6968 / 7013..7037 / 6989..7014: 0.05 mag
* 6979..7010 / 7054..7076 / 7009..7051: -0.22 mag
